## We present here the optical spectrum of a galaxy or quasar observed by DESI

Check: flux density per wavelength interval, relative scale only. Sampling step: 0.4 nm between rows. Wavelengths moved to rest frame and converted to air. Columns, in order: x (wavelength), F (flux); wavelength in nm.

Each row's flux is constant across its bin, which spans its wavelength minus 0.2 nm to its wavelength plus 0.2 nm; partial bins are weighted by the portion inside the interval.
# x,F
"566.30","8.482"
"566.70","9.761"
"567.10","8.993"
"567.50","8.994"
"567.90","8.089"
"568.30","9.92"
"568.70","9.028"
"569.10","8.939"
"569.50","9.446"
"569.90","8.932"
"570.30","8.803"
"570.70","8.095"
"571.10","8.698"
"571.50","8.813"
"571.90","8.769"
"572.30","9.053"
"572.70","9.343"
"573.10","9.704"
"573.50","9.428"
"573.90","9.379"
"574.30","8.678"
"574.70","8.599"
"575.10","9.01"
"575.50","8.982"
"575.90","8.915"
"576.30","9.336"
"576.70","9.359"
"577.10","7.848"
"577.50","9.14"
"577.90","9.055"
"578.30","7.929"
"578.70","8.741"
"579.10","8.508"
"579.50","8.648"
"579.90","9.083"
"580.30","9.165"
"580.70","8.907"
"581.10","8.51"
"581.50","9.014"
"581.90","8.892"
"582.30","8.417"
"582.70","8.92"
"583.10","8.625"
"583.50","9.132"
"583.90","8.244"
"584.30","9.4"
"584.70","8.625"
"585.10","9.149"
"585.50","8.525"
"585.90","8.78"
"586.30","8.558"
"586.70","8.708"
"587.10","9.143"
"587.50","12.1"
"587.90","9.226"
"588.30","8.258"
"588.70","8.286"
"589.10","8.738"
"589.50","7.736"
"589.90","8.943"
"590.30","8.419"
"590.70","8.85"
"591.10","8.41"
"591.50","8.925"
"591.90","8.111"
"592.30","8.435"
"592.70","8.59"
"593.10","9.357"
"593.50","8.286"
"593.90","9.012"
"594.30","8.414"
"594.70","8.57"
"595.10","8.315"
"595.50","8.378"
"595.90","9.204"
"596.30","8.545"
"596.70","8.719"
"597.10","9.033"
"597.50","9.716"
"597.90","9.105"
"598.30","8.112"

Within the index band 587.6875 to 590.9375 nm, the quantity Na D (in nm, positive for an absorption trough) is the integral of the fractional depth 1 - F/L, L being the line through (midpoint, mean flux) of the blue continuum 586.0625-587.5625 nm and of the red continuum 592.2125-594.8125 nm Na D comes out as 0.20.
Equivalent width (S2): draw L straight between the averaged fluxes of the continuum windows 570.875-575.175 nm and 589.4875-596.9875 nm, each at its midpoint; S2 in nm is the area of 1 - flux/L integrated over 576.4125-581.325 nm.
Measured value 0.09 nm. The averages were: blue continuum 9.04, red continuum 8.62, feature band 8.75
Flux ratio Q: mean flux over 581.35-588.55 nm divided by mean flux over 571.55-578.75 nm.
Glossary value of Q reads 1.00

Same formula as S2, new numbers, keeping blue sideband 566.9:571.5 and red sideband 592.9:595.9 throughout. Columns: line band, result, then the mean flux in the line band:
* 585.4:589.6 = -0.11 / 8.95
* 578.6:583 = 0.00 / 8.8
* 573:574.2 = -0.08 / 9.42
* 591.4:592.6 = 0.03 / 8.46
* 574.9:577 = -0.05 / 9.06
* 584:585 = -0.02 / 8.95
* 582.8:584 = 0.01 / 8.72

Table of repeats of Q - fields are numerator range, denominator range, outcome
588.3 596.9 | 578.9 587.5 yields 0.97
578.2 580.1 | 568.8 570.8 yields 0.97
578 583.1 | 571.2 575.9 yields 0.96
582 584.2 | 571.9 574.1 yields 0.93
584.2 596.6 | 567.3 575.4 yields 0.98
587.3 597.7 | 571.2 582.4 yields 0.99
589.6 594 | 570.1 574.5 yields 0.96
